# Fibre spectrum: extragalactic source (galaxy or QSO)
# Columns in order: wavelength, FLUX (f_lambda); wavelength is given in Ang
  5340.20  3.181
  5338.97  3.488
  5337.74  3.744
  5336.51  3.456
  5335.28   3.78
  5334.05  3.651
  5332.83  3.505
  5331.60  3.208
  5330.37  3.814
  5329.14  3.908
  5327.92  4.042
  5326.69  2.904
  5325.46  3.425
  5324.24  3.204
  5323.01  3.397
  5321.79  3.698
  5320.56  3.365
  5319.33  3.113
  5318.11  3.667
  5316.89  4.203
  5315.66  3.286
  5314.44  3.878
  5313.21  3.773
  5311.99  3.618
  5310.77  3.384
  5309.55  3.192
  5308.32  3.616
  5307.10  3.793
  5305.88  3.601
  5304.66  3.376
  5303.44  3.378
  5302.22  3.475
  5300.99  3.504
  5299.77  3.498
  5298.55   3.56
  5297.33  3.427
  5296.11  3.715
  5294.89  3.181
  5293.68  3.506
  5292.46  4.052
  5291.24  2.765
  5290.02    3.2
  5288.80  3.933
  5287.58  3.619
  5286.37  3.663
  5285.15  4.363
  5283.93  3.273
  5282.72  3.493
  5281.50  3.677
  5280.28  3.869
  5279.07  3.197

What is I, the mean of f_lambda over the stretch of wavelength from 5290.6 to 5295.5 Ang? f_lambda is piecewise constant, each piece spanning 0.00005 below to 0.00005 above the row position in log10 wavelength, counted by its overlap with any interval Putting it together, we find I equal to 3.38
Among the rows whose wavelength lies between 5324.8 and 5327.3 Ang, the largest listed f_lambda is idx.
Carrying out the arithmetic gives 3.425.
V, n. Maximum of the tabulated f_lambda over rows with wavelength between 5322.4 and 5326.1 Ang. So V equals 3.425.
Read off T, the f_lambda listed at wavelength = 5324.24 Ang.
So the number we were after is 3.204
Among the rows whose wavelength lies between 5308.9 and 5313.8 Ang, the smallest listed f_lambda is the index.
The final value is 3.192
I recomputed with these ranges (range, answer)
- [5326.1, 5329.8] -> 3.63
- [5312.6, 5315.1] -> 3.81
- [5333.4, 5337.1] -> 3.63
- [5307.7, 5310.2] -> 3.4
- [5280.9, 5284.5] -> 3.49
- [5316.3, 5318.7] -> 3.94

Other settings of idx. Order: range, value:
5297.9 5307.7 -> 3.793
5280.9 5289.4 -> 4.363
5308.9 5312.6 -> 3.618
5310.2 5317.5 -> 4.203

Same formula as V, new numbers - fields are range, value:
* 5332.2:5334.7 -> 3.651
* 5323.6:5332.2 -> 4.042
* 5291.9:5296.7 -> 4.052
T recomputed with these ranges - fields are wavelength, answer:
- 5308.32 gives 3.616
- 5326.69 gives 2.904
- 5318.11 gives 3.667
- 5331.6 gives 3.208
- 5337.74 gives 3.744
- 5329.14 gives 3.908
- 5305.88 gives 3.601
